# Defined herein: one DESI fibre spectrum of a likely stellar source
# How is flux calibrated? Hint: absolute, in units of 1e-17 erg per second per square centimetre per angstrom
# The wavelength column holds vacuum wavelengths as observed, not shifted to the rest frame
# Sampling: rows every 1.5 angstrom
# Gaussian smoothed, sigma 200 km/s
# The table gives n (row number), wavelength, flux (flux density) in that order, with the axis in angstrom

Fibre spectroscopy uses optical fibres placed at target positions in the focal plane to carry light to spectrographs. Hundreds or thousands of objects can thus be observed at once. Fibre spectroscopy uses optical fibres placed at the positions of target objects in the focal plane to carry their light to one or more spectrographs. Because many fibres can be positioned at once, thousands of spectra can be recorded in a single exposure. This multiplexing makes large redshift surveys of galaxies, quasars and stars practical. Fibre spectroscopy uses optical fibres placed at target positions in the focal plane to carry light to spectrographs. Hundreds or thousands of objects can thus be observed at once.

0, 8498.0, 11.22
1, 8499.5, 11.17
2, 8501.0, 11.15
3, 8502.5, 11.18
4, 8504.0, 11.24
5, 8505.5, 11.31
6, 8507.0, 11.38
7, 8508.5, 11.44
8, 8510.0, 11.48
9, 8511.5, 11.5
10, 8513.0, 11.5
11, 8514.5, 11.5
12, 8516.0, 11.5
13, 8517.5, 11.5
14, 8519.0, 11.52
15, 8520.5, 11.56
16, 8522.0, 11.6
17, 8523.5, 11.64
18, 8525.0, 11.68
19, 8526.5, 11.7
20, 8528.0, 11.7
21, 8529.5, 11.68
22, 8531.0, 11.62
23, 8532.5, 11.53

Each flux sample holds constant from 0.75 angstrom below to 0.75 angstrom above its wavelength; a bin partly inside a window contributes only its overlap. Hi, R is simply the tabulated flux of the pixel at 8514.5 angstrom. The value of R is 11.5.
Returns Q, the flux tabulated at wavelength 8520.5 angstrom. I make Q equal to 11.56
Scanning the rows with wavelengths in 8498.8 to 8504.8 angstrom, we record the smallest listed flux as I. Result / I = 11.15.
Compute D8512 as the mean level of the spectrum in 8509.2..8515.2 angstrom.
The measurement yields 11.5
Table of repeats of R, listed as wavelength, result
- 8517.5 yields 11.5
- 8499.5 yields 11.17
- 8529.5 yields 11.68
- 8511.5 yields 11.5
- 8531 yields 11.62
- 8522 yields 11.6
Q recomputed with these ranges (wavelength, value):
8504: 11.24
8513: 11.5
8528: 11.7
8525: 11.68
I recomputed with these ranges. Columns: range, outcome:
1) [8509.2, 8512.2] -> 11.48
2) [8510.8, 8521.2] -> 11.5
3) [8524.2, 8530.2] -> 11.68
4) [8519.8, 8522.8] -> 11.56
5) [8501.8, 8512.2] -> 11.18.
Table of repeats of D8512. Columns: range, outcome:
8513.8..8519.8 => 11.5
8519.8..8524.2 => 11.6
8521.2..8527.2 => 11.7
